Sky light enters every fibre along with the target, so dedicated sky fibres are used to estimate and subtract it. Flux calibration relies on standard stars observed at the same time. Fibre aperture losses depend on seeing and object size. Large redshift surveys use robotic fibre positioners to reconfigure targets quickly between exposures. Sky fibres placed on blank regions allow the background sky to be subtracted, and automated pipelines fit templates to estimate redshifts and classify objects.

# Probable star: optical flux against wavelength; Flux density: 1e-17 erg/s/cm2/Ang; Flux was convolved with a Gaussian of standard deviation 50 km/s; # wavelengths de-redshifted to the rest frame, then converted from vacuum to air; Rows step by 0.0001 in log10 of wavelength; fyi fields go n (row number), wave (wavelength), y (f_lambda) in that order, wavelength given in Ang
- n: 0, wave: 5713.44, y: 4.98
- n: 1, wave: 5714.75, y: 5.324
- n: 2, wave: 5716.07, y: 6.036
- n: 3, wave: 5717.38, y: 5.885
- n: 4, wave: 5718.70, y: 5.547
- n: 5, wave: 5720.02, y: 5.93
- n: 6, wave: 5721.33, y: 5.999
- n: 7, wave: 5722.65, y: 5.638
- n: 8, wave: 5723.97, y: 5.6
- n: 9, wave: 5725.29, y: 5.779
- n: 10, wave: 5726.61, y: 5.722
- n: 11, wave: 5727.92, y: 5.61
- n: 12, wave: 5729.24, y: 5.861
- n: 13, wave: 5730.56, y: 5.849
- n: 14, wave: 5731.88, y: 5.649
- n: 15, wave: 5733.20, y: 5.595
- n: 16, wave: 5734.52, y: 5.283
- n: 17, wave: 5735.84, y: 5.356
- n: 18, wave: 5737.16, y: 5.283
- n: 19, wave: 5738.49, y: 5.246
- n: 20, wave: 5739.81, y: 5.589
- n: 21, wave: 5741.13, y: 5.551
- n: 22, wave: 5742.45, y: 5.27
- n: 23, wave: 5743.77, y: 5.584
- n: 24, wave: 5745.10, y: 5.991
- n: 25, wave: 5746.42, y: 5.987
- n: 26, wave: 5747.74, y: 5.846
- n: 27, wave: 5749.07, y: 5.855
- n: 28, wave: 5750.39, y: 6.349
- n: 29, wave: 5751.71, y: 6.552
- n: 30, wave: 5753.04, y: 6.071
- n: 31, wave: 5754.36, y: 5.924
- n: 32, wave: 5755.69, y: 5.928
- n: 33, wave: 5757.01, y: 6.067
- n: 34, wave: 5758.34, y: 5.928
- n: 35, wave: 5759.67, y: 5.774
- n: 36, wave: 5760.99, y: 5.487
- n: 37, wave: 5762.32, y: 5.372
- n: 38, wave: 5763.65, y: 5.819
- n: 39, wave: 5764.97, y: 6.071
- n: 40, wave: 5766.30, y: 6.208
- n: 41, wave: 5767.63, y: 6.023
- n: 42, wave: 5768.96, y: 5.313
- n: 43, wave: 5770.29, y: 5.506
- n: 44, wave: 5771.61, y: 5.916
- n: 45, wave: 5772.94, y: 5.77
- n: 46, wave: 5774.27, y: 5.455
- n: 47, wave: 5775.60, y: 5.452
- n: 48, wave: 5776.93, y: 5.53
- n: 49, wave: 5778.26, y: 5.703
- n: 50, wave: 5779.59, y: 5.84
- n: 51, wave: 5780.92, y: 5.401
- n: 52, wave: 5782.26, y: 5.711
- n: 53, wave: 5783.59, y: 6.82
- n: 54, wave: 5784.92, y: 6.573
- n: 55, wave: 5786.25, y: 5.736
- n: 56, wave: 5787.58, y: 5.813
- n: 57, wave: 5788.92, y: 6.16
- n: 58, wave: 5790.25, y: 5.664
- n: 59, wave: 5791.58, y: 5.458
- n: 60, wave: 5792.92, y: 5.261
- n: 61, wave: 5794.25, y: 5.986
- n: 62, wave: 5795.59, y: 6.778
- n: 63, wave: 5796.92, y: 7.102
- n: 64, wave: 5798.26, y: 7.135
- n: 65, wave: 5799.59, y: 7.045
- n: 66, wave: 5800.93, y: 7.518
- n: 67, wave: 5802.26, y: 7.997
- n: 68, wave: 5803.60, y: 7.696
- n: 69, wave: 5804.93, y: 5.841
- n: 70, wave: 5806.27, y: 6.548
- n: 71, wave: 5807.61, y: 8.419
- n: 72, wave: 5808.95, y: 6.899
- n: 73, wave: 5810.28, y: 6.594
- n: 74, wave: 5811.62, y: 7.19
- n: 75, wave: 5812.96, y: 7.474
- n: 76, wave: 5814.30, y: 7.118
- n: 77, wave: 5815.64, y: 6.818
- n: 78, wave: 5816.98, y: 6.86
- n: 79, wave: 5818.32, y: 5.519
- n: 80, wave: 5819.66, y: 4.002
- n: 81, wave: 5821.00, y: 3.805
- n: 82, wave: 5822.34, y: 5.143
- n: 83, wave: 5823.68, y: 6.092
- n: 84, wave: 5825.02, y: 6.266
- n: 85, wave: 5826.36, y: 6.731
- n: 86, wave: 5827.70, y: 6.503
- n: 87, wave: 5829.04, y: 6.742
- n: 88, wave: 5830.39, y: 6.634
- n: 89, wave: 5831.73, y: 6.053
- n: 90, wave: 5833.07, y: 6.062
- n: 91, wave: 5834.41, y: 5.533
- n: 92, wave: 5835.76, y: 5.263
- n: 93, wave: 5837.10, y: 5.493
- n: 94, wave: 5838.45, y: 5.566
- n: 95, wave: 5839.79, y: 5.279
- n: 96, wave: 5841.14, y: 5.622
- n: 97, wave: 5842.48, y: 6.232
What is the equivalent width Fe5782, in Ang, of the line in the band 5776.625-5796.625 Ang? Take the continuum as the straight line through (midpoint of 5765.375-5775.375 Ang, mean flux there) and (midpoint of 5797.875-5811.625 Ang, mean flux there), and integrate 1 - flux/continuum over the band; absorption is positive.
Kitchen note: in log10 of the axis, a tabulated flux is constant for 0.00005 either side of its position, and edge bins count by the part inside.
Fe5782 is 1.52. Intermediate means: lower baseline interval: 5.74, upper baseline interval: 7.17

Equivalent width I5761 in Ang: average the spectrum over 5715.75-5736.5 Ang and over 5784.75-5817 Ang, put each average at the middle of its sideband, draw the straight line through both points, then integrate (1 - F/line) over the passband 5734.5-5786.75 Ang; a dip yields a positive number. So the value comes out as 3.21 Ang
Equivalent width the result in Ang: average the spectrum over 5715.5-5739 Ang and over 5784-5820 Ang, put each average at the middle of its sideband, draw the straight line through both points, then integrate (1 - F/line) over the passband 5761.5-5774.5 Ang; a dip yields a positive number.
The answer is 0.87 Ang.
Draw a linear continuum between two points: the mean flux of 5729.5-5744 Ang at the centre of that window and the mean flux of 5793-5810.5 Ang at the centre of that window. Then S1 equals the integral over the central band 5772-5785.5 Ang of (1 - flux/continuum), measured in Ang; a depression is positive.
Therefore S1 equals 1.3 Ang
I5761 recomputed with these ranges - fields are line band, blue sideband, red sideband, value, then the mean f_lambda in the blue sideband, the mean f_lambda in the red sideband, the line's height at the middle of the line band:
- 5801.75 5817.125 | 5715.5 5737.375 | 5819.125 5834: -3.5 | 5.69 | 5.84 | 5.81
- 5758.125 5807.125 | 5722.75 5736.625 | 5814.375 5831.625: -2.3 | 5.63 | 5.97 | 5.82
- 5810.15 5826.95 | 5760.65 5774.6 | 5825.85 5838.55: -0.3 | 5.73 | 6.07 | 6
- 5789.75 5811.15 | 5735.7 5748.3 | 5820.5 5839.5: -3.7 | 5.58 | 5.86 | 5.76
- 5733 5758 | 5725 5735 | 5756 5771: -0.1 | 5.67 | 5.79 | 5.73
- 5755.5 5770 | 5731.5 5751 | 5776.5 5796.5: -0.1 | 5.63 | 5.91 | 5.76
